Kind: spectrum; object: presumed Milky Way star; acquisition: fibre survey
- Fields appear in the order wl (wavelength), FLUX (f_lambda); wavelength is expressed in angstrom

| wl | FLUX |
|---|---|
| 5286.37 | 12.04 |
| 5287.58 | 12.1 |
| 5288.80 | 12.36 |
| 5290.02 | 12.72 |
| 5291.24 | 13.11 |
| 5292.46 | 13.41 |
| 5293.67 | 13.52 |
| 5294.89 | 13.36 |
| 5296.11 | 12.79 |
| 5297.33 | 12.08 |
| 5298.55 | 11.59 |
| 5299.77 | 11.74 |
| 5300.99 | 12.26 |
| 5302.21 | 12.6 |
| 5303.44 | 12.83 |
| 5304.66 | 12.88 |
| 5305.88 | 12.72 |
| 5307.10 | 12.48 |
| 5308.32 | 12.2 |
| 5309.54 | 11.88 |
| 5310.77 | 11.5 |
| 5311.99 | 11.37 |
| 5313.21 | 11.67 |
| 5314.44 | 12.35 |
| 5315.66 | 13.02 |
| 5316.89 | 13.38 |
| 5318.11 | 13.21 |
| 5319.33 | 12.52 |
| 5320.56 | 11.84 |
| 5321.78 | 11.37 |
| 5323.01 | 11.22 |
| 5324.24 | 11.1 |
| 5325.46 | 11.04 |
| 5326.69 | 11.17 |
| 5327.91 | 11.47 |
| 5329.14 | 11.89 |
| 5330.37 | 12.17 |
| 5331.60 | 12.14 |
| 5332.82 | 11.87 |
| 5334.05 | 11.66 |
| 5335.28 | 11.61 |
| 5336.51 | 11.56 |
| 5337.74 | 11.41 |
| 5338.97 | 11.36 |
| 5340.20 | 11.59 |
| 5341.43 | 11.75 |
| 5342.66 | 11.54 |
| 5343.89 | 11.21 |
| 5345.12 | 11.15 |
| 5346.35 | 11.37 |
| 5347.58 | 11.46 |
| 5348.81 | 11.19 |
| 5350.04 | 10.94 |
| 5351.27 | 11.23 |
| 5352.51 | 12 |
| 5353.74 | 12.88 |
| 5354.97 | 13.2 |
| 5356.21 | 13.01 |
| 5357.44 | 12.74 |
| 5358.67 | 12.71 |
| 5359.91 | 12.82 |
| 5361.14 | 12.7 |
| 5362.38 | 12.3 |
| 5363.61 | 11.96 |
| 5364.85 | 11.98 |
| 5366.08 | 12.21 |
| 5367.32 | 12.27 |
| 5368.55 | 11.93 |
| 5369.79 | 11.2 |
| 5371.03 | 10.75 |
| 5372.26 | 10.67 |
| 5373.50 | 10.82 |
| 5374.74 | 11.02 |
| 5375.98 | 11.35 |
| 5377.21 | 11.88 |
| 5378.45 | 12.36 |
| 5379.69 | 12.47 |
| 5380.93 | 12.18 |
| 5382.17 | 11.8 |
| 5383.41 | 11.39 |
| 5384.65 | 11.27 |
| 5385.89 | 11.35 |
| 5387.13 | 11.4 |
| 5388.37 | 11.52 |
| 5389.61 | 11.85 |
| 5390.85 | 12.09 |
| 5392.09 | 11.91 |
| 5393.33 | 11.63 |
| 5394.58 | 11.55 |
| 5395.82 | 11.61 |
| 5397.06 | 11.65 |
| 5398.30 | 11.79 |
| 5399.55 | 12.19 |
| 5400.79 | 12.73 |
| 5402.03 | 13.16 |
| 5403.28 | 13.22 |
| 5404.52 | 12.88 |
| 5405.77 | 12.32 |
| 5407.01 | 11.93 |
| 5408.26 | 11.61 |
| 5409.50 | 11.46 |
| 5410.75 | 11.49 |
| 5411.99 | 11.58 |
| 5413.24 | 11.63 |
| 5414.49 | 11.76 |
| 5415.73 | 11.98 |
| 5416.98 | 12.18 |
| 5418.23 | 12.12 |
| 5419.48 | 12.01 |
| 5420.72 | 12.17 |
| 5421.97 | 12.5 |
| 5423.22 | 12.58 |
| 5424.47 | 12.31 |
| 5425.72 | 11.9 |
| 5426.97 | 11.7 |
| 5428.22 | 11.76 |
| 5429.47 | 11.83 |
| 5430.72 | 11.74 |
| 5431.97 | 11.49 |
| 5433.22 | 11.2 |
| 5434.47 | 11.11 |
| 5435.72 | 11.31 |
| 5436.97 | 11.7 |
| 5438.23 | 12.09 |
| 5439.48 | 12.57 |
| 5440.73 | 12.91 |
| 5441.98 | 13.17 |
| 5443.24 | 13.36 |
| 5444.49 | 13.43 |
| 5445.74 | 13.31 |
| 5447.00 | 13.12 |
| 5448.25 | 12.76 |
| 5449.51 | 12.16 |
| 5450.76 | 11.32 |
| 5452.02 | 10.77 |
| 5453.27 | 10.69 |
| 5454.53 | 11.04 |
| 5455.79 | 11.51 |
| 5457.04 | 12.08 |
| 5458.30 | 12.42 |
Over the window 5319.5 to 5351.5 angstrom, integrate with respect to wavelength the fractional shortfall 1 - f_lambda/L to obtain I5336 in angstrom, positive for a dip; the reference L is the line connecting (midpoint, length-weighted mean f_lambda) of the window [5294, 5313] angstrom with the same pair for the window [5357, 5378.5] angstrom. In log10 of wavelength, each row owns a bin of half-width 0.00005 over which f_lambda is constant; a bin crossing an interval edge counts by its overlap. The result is 1.5 angstrom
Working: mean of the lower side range 12.3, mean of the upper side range 11.9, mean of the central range 11.5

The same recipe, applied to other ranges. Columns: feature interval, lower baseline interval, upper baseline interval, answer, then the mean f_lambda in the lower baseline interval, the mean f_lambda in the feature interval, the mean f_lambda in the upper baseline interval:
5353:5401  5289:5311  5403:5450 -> 1.5 angstrom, 12.5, 11.9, 12.2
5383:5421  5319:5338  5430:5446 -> 0.4 angstrom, 11.6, 11.9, 12.2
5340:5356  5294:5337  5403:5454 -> 0.5 angstrom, 12.1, 11.7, 12.1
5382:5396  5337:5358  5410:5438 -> 0.2 angstrom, 11.8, 11.6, 11.8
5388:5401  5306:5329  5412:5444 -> 0.2 angstrom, 12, 11.8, 12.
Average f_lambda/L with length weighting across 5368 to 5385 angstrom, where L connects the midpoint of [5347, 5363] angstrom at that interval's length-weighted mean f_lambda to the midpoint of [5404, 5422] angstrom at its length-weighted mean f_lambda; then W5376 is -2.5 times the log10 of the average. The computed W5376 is 0.06 mag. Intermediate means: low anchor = 12.2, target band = 11.5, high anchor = 12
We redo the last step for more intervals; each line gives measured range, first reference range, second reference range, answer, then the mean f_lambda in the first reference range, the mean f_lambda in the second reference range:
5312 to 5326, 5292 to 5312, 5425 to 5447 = 0.03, 12.5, 12.2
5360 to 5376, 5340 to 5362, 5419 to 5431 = 0.03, 12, 12.1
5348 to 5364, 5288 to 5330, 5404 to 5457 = -0.01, 12.3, 12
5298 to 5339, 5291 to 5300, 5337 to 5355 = 0.02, 12.7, 11.6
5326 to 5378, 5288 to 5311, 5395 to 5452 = 0.05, 12.5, 12.1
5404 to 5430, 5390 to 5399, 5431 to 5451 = 0.00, 11.7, 12.3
